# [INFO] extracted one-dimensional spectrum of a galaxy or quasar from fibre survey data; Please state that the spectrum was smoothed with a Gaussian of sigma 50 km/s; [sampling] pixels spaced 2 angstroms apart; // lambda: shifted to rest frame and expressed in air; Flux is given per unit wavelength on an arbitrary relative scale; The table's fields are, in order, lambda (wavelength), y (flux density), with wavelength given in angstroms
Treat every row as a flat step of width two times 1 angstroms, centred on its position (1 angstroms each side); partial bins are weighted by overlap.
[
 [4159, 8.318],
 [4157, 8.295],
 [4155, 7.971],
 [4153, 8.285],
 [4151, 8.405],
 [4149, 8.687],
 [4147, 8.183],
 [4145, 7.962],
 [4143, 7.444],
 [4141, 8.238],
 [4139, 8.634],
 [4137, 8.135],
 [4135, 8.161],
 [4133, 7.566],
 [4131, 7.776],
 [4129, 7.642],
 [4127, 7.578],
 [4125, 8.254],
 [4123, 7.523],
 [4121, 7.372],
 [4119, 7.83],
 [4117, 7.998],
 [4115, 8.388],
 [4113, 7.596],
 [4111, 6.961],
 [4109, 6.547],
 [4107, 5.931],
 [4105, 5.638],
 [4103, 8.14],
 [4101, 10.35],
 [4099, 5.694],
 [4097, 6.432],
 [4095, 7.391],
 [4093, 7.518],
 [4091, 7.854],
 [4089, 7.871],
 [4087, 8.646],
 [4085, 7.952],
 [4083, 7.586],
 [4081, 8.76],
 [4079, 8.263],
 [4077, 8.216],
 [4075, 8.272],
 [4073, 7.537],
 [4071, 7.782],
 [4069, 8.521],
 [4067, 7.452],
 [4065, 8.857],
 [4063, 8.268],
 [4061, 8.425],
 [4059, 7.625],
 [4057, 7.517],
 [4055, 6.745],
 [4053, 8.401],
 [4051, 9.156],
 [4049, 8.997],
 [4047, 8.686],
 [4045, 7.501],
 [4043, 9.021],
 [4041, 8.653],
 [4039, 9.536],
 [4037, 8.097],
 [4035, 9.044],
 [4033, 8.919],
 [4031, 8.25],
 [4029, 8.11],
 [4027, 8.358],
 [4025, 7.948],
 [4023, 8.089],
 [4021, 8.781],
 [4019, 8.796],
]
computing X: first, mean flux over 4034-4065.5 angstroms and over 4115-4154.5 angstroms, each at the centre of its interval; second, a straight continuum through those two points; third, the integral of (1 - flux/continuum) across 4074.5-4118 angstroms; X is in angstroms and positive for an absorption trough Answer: 2.93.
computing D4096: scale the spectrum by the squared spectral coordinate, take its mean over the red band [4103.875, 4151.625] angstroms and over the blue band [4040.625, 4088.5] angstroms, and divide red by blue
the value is 0.97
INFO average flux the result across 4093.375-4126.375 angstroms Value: 7.38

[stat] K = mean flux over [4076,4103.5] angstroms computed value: 7.9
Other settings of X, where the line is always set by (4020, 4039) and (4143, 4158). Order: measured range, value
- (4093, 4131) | 3.97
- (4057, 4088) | 0.90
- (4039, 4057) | 0.02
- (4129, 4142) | 0.29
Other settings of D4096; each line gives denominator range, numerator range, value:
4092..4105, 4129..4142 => 1.10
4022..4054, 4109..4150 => 0.96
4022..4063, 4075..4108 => 0.94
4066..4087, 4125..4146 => 1.01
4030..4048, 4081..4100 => 0.89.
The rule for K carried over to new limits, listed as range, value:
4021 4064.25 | 8.36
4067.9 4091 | 8.11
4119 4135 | 7.71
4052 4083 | 8.03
